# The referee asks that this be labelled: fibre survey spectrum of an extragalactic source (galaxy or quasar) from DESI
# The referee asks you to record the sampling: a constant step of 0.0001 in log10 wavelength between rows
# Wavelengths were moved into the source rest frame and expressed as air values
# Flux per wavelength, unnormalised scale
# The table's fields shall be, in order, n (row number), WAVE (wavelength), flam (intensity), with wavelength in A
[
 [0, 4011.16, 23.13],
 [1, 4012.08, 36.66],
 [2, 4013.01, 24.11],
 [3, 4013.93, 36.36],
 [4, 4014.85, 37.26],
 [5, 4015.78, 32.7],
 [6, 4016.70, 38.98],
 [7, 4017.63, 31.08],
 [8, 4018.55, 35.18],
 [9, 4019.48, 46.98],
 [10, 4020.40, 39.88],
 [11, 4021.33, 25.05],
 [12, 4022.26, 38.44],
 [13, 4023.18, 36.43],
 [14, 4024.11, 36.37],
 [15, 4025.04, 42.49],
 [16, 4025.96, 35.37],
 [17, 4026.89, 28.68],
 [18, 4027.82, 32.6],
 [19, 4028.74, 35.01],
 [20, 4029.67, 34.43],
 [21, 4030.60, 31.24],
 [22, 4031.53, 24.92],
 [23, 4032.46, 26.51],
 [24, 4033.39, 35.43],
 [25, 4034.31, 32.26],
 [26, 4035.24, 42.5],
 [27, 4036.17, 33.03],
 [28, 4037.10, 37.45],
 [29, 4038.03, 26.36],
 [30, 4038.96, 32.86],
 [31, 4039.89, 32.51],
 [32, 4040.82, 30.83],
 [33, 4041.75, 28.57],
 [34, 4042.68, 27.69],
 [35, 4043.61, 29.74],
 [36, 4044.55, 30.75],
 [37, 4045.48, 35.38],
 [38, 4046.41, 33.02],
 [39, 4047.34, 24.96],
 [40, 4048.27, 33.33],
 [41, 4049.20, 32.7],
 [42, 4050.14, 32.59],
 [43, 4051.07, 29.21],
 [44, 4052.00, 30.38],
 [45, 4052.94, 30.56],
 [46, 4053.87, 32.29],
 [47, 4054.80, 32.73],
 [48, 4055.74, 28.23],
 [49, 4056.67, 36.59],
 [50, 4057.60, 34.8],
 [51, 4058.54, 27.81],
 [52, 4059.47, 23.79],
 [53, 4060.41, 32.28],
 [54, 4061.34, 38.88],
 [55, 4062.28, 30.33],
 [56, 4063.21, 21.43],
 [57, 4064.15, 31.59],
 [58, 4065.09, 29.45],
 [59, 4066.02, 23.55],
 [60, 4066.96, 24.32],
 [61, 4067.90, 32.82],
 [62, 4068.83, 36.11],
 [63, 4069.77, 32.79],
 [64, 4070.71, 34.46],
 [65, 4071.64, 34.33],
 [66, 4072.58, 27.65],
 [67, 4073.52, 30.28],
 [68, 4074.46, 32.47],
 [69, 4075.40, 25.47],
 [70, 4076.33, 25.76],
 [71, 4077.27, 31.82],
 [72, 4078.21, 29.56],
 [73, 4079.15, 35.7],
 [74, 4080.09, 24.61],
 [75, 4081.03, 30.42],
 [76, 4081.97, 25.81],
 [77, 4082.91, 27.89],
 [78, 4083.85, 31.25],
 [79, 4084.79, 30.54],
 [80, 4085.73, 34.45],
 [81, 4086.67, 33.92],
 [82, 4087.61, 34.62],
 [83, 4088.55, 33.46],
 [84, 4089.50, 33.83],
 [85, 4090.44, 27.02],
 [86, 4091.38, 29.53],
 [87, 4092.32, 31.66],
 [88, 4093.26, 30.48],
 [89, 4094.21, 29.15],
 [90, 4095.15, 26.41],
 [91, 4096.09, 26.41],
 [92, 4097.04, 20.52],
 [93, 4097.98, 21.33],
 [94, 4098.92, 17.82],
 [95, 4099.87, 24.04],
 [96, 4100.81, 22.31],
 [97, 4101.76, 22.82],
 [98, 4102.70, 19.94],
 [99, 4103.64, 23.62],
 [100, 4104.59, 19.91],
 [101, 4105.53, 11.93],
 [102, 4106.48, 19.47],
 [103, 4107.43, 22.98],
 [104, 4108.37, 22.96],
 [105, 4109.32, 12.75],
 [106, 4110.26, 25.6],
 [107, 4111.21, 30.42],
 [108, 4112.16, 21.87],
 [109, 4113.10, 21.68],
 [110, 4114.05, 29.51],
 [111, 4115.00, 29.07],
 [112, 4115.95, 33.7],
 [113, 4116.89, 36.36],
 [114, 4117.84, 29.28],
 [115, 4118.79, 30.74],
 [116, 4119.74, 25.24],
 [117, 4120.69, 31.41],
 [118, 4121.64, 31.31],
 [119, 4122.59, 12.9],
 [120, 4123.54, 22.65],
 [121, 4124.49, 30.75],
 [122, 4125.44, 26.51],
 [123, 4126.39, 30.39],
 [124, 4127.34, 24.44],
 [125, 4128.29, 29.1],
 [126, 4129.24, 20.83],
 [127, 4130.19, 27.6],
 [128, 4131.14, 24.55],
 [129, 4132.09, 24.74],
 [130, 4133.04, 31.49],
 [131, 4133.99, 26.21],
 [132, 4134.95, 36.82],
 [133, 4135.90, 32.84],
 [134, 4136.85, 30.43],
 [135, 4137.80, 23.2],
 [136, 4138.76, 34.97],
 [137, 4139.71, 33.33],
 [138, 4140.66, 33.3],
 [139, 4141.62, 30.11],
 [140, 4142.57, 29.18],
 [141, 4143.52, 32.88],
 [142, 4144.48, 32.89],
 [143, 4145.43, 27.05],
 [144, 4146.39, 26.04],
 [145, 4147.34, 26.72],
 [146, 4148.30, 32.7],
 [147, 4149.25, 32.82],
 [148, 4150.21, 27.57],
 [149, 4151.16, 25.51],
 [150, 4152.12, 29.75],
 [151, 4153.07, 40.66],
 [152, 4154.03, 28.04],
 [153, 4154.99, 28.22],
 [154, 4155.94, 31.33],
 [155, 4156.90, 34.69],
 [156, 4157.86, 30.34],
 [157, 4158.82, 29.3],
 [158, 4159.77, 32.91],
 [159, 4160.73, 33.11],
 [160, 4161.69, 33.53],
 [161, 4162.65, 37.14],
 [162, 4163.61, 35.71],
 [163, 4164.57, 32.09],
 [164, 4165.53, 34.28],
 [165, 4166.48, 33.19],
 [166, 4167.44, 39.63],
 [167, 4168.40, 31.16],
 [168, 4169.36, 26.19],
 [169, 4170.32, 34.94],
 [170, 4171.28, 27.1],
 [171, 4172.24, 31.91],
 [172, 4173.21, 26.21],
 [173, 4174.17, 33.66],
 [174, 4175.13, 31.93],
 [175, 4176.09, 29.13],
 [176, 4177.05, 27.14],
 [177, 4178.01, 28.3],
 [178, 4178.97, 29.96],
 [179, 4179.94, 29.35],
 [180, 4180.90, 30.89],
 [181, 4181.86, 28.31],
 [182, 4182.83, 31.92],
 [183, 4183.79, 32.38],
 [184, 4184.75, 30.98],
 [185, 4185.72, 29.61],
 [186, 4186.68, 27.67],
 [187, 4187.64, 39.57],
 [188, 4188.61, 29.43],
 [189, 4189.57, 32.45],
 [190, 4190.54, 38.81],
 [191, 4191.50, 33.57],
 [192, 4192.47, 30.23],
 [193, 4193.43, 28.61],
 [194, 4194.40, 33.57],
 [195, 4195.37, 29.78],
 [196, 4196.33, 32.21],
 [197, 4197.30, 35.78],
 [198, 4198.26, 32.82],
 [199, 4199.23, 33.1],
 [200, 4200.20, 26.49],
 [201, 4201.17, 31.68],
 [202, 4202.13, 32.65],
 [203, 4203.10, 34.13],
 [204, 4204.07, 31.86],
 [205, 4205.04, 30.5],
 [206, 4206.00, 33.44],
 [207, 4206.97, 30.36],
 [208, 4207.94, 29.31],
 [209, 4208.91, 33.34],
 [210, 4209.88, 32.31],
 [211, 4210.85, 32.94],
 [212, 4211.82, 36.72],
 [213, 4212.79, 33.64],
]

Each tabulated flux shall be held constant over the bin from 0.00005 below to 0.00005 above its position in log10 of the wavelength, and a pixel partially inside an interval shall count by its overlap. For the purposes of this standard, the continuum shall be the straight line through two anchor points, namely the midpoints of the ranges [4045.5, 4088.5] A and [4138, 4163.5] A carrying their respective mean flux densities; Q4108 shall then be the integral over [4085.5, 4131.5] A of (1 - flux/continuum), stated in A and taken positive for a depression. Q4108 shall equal 7.3 A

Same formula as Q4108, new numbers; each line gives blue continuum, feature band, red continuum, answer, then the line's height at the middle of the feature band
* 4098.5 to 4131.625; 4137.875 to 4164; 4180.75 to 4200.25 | -2.9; 28.2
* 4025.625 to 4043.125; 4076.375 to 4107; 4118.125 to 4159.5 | 3.6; 30.4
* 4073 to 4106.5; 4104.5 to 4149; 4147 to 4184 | 2.9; 29.2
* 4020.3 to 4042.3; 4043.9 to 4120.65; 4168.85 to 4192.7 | 9.3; 32.4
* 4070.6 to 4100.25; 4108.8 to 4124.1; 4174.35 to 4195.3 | 1.6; 29.7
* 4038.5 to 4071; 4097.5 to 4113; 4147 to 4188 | 4.9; 31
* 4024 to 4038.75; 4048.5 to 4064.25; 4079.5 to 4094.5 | 0.6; 32.1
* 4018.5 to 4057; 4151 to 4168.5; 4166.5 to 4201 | -0.7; 31.6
